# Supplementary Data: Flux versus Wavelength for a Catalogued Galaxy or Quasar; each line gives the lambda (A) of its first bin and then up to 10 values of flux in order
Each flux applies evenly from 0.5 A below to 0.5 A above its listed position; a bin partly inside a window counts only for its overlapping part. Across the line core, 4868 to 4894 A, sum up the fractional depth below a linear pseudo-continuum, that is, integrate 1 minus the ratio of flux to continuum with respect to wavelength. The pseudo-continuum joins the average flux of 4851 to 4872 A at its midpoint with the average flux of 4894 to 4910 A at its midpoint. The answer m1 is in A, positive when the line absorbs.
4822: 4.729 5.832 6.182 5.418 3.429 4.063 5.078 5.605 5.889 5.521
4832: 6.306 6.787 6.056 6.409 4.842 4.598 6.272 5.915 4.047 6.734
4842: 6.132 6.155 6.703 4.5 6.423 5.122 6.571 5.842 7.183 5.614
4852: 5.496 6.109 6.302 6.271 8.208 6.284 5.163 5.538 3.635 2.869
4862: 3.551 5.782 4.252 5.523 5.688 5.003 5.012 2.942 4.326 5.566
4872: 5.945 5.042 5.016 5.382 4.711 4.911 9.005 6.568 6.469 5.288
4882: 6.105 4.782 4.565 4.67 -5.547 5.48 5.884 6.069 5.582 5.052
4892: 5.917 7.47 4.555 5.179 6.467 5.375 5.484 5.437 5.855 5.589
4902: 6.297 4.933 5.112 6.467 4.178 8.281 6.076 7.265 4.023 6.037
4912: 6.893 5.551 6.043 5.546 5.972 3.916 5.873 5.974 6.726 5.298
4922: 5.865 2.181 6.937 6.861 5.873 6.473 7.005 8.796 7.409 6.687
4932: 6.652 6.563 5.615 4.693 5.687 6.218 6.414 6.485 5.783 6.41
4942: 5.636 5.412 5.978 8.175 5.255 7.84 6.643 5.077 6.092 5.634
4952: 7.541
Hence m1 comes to 1.9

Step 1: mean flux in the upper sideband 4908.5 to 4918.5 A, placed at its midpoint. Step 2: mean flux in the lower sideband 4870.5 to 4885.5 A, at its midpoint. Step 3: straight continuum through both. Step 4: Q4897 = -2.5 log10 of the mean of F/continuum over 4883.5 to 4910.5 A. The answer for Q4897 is 0.08 mag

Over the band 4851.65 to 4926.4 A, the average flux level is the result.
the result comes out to 5.41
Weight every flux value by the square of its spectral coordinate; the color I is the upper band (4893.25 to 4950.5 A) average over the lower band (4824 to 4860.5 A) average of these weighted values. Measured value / 1.1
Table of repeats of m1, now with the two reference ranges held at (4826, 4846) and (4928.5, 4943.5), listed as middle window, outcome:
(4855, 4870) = 2.1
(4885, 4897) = 2.5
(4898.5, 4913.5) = 0.6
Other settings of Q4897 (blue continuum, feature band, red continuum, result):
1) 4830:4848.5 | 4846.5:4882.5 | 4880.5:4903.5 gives -0.01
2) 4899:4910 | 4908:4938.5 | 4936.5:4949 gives 0.01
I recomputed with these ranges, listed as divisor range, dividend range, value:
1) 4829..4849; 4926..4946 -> 1.14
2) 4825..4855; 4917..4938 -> 1.11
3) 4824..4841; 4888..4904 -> 1.07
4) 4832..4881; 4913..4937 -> 1.11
